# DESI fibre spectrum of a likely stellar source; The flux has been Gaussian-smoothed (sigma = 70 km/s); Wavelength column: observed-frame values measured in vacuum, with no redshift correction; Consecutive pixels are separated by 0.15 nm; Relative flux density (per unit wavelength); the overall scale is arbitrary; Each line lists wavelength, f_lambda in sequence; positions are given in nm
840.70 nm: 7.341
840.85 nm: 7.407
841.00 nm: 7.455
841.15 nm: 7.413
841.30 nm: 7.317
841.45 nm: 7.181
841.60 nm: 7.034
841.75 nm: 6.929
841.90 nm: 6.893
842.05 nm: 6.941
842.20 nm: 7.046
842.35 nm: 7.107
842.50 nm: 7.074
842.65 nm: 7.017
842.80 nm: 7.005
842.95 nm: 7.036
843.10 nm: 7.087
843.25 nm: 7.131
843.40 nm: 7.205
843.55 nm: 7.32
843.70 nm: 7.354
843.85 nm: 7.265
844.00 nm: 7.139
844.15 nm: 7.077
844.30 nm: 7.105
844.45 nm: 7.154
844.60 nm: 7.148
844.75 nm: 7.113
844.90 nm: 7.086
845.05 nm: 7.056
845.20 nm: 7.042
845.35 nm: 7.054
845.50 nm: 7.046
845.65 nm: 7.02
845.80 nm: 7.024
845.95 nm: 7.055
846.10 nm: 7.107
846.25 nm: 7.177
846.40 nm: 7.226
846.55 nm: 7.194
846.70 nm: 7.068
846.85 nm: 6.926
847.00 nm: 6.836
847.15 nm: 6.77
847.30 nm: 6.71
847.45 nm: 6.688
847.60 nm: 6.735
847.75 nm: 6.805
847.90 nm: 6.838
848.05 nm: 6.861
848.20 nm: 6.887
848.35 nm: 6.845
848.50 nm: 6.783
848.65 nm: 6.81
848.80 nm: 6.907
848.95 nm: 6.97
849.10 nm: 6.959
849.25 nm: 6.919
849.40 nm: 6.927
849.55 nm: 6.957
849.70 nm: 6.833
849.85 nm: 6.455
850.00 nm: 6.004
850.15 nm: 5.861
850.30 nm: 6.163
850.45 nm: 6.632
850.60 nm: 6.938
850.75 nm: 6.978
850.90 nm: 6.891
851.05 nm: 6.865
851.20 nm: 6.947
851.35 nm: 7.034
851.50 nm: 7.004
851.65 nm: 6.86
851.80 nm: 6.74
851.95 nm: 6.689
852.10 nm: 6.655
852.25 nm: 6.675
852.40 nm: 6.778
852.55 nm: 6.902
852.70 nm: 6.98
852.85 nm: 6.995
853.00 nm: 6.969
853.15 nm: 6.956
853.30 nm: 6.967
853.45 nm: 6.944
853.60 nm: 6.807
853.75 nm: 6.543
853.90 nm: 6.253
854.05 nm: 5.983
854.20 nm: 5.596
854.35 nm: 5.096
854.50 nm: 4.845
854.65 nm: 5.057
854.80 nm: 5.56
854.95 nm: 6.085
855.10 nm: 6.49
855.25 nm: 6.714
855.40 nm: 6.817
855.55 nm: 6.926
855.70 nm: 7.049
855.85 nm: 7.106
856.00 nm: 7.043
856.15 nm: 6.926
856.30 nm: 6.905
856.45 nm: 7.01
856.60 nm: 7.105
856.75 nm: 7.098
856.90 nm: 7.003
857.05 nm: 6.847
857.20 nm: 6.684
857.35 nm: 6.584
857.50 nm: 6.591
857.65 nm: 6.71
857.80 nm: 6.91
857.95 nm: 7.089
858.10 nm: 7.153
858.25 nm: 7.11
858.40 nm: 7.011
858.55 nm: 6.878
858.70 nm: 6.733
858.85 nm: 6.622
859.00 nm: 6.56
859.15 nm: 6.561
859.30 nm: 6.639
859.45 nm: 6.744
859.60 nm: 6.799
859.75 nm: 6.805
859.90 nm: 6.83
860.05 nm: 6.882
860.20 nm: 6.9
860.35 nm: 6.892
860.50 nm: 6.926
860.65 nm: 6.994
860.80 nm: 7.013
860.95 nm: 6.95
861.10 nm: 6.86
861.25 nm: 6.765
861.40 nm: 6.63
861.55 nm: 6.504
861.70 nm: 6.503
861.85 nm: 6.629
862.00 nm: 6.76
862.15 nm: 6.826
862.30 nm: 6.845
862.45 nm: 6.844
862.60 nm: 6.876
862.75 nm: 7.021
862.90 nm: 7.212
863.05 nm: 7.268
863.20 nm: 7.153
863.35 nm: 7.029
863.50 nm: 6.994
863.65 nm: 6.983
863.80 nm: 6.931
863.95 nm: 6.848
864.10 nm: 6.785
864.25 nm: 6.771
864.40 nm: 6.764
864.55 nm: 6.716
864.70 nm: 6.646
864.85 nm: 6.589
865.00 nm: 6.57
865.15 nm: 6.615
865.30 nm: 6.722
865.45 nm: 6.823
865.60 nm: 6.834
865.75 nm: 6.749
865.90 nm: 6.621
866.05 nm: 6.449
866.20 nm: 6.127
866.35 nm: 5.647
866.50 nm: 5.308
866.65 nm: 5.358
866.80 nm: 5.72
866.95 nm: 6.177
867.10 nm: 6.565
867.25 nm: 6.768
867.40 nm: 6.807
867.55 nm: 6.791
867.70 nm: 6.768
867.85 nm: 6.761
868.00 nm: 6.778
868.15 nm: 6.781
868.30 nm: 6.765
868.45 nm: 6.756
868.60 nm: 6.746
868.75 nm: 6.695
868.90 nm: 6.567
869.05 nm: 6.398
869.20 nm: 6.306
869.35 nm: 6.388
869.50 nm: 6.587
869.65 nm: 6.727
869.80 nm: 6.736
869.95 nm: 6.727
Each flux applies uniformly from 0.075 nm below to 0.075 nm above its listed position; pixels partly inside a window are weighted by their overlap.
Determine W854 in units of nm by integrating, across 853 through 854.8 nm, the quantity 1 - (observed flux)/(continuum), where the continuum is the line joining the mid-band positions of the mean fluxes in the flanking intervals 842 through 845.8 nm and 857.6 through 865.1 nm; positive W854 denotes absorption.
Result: 0.219 nm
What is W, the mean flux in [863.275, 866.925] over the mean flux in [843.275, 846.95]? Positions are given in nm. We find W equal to 0.9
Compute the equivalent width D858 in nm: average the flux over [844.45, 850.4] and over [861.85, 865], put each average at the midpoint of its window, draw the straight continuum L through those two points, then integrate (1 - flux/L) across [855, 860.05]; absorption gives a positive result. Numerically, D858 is 0.02 nm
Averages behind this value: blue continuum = 6.87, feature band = 6.85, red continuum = 6.88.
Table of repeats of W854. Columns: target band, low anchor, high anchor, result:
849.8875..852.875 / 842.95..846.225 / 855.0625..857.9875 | 0.11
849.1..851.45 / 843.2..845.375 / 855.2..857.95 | 0.11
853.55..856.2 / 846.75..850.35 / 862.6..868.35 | 0.17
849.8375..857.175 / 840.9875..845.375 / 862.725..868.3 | 0.30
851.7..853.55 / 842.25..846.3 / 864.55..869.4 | 0.01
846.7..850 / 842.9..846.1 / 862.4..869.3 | 0.10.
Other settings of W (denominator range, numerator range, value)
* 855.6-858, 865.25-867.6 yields 0.92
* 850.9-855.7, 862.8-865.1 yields 1.06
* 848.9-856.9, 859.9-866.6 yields 1.02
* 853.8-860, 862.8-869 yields 1.01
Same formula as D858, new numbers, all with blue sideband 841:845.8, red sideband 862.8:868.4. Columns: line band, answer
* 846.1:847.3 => 0.00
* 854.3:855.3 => 0.17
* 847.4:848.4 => 0.03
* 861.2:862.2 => 0.01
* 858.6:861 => -0.02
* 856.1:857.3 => -0.02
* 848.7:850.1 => 0.05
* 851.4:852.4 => 0.02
